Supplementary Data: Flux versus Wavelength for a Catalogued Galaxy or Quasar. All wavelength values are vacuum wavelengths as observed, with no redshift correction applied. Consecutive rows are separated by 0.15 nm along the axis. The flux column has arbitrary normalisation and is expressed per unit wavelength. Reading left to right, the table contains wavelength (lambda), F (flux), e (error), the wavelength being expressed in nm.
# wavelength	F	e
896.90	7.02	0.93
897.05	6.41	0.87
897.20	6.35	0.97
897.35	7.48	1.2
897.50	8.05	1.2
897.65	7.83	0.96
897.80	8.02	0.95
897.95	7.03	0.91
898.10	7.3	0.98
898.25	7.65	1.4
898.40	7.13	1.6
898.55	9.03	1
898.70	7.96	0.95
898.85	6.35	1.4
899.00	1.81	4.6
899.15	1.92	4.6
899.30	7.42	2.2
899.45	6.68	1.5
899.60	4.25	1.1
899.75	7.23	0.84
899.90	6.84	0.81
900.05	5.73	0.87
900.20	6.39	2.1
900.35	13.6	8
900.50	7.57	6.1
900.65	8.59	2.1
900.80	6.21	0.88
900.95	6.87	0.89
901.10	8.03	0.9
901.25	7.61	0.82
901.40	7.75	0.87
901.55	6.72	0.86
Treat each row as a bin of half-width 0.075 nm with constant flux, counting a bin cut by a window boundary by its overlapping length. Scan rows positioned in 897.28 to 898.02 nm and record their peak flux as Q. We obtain 8.05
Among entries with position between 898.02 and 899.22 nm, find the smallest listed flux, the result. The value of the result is 1.81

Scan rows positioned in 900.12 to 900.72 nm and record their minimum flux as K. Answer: 6.39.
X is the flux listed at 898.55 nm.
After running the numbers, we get 9.03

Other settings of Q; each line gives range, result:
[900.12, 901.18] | 13.6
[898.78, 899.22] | 6.35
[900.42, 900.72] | 8.59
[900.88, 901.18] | 8.03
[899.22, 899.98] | 7.42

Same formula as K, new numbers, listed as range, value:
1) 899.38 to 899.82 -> 4.25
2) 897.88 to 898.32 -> 7.03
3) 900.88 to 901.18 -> 6.87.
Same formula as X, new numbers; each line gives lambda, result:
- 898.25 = 7.65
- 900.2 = 6.39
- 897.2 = 6.35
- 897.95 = 7.03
